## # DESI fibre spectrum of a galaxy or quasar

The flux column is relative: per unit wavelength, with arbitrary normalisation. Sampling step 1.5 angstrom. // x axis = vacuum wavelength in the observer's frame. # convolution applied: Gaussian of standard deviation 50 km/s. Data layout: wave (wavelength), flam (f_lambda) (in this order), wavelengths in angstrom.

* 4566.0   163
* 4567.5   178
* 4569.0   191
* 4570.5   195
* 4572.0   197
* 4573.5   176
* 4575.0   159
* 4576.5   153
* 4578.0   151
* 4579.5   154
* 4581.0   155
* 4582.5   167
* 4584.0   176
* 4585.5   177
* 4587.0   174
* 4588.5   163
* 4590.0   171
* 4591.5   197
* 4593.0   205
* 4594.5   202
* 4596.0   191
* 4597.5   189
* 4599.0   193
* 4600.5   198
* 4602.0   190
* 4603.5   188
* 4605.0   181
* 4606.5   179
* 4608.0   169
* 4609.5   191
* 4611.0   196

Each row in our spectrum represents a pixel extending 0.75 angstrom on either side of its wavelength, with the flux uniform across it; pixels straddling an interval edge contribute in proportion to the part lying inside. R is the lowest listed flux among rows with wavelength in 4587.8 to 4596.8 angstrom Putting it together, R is 163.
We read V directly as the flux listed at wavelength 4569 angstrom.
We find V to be 191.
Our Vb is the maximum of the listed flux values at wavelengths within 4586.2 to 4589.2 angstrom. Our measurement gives 174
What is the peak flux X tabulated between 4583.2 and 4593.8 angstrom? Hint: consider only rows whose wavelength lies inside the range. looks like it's 205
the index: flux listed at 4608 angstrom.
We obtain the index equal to 169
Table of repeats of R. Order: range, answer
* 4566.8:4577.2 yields 153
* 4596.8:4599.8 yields 189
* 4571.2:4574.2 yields 176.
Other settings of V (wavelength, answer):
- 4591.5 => 197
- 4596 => 191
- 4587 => 174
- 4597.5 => 189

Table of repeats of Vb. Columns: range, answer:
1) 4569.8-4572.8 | 197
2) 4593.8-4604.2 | 202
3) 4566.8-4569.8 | 191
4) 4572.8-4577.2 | 176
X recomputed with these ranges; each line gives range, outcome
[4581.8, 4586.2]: 177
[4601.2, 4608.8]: 190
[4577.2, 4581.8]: 155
